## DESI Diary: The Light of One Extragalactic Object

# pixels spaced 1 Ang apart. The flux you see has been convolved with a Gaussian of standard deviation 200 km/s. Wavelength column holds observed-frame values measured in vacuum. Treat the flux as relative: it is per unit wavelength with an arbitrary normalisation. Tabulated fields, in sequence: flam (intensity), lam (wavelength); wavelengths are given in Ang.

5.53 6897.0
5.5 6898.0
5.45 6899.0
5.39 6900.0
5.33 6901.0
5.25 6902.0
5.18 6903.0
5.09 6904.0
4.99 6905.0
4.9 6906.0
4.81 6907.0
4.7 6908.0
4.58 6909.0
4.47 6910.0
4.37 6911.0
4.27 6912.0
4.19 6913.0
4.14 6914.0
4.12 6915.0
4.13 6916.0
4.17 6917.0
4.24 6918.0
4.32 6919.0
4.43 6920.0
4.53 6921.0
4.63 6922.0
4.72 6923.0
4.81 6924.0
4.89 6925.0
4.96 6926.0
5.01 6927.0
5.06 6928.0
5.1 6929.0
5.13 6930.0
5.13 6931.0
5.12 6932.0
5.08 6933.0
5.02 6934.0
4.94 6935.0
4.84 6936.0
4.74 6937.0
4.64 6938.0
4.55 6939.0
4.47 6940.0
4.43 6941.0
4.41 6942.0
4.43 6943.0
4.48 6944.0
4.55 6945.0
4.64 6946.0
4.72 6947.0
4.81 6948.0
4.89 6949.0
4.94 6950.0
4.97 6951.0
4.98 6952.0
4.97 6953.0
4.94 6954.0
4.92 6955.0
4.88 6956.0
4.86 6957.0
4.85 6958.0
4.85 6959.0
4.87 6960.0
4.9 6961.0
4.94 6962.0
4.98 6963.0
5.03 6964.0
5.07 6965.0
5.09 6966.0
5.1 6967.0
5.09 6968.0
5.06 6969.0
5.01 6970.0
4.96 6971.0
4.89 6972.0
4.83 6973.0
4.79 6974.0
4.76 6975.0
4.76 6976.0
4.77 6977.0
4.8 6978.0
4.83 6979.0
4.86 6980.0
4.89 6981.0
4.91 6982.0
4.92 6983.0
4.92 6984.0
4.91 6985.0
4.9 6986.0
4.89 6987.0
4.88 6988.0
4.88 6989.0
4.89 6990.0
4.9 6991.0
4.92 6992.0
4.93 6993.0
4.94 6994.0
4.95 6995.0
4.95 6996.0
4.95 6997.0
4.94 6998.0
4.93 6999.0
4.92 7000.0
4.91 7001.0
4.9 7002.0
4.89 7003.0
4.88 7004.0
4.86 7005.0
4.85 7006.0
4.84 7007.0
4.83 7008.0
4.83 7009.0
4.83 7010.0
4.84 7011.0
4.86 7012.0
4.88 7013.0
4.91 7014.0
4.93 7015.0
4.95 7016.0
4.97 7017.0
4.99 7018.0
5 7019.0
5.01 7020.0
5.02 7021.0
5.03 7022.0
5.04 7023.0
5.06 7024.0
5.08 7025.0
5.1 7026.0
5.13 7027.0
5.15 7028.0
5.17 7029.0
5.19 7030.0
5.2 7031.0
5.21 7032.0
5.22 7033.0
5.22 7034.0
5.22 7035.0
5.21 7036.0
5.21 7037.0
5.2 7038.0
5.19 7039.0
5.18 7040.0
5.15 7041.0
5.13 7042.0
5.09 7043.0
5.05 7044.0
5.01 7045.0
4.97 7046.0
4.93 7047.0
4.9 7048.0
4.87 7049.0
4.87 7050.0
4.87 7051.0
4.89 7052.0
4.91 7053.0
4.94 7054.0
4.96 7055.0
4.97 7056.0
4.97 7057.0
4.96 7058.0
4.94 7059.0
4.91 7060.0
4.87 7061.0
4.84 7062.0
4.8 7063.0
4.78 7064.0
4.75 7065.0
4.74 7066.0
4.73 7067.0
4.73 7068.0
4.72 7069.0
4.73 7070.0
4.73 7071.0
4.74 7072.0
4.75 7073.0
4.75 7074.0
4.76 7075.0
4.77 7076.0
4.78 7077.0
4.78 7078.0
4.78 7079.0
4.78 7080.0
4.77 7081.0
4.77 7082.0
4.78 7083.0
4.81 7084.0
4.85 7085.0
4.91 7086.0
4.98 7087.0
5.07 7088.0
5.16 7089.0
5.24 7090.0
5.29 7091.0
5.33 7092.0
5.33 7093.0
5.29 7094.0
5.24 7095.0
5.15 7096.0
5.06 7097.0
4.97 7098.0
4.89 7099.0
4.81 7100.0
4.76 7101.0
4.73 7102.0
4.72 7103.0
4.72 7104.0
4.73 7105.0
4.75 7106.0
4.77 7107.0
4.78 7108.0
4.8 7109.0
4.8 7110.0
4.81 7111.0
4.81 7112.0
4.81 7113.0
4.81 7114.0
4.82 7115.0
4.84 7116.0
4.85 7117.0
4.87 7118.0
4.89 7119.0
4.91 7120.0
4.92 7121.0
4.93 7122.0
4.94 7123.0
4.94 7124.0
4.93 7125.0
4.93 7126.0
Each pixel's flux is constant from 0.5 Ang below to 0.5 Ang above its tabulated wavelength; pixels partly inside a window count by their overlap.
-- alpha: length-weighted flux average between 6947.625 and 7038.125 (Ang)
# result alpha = 4.96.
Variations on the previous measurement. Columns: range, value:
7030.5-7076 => 4.95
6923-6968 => 4.86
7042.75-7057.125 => 4.94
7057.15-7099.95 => 4.9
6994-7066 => 4.98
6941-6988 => 4.86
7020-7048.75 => 5.11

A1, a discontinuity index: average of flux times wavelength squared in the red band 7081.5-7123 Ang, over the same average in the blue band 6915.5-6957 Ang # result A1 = 1.1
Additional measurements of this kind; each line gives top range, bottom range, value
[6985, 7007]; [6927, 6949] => 1.04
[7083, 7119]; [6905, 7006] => 1.07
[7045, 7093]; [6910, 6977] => 1.06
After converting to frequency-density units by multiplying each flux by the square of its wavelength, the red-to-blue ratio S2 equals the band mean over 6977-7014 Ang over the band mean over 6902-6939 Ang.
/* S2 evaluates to 1.1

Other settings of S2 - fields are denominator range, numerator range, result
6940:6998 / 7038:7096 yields 1.04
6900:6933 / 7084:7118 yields 1.10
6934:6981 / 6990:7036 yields 1.05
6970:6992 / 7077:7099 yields 1.06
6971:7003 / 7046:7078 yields 1.01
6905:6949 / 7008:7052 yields 1.12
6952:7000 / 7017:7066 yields 1.04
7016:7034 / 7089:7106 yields 1.00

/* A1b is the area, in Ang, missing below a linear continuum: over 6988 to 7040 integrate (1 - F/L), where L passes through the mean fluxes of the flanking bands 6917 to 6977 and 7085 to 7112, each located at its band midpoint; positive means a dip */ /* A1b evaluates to -1.2 Ang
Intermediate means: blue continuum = 4.82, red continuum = 4.96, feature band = 5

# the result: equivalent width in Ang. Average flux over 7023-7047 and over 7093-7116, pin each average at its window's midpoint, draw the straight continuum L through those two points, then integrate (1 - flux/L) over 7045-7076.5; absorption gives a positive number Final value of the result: 1.2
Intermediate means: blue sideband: 5.14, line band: 4.84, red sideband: 4.87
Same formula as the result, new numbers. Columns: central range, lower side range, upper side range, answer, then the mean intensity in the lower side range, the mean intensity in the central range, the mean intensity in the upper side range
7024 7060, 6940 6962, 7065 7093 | -1.7 Ang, 4.77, 5.06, 4.87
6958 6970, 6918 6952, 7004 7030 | -0.4 Ang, 4.76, 4.99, 4.97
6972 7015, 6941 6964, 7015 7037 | 0.8 Ang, 4.8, 4.88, 5.1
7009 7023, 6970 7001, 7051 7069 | -0.2 Ang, 4.89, 4.94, 4.86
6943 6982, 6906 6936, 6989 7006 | -0.6 Ang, 4.66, 4.88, 4.91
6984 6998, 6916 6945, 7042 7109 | -0.4 Ang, 4.71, 4.92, 4.89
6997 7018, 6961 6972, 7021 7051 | 0.7 Ang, 5.02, 4.89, 5.1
